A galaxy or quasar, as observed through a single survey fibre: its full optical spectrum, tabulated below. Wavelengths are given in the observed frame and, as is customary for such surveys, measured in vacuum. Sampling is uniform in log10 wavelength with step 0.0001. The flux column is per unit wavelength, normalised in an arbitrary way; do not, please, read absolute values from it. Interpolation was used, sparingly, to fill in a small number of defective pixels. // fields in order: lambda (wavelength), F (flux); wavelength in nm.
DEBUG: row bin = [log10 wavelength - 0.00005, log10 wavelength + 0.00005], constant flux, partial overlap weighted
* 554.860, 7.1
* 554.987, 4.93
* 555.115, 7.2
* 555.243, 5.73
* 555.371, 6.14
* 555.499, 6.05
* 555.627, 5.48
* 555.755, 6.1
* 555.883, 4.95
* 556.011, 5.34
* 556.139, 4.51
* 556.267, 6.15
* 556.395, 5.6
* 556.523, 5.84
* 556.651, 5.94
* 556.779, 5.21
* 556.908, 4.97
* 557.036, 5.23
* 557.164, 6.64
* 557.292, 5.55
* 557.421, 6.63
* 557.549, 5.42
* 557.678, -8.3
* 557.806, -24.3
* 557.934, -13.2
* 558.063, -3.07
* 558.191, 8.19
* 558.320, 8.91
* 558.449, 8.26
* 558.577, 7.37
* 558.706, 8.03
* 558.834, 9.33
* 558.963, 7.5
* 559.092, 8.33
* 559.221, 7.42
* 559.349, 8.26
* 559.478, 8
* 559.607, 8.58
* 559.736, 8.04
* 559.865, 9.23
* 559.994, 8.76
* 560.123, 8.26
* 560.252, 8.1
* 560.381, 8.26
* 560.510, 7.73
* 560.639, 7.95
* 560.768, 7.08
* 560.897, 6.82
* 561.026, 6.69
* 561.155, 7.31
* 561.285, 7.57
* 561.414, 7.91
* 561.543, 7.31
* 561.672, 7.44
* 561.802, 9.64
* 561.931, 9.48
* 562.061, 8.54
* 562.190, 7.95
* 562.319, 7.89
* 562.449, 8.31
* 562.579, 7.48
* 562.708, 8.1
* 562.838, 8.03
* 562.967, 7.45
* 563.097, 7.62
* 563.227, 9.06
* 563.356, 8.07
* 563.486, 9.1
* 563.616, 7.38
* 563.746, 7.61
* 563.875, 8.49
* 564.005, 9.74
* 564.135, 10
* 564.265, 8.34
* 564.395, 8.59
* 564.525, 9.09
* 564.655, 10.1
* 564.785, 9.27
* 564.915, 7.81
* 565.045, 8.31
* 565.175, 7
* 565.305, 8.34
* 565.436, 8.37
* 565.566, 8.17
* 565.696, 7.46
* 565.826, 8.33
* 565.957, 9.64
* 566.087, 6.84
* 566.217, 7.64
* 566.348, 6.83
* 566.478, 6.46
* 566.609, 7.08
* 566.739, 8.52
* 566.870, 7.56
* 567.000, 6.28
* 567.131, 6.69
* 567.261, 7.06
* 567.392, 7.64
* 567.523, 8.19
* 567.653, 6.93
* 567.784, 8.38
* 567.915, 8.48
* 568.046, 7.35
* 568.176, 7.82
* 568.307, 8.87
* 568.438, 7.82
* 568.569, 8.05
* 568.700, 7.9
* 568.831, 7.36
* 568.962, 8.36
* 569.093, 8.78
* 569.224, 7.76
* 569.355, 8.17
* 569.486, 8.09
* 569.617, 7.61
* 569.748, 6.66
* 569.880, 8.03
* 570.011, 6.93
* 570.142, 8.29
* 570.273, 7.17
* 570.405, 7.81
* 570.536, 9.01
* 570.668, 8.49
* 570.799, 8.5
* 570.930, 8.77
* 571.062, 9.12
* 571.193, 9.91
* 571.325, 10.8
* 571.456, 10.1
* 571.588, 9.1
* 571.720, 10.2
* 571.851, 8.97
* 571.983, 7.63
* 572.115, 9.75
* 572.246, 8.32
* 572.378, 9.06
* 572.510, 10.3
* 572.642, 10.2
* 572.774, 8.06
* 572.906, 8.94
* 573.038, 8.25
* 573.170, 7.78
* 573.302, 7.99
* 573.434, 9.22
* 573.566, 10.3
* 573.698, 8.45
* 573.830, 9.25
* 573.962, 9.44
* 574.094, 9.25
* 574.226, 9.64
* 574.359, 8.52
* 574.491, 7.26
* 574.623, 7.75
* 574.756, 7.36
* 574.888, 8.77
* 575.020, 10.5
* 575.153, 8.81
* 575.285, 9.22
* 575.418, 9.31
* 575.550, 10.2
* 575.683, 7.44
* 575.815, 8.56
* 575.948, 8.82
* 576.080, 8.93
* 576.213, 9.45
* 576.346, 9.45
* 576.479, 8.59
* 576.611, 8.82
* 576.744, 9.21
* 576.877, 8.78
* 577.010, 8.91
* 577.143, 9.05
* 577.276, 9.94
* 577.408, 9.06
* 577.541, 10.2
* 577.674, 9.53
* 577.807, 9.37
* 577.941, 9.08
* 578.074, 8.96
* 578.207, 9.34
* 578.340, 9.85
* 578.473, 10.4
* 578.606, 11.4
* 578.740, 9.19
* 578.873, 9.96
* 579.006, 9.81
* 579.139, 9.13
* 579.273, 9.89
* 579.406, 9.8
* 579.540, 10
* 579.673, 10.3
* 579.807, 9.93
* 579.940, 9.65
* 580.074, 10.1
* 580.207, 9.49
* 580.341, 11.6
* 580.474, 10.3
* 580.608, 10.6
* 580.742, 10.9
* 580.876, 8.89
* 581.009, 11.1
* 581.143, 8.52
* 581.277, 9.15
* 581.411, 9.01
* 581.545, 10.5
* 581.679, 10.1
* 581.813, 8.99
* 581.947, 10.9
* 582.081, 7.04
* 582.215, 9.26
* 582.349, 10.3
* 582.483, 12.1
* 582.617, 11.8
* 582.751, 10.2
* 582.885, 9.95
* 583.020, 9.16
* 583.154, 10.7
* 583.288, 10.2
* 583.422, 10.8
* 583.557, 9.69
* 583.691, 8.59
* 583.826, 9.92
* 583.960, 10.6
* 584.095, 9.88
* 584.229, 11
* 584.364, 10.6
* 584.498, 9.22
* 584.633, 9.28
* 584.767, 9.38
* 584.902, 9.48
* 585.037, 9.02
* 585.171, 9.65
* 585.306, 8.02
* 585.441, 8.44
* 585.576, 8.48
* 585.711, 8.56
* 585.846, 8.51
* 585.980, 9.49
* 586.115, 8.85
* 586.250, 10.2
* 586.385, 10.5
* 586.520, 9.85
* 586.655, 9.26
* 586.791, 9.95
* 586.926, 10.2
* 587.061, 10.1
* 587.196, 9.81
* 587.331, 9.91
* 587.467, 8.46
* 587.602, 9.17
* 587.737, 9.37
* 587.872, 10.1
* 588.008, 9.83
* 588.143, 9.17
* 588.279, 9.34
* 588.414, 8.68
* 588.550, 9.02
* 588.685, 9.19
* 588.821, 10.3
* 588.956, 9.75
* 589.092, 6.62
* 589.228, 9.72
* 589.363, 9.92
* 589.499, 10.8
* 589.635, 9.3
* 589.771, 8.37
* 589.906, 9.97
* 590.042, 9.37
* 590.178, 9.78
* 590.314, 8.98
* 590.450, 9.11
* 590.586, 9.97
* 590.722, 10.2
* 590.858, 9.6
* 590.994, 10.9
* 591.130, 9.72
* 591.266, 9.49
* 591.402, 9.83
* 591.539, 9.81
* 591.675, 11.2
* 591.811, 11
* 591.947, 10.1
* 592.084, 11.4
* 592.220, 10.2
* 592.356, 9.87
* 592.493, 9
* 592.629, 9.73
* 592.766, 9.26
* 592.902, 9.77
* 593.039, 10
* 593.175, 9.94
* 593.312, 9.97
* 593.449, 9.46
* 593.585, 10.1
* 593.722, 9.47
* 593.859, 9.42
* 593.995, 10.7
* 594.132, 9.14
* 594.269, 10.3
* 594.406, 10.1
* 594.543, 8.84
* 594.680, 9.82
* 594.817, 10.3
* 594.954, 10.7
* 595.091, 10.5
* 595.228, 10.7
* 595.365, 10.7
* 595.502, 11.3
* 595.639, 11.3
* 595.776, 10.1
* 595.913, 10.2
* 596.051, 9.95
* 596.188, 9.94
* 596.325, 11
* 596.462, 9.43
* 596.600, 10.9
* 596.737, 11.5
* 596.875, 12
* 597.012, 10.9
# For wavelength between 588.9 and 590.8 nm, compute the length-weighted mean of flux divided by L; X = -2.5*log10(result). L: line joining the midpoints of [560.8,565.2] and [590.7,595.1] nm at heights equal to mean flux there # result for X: 0.04 mag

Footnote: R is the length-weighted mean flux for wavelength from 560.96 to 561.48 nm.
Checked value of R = 7.37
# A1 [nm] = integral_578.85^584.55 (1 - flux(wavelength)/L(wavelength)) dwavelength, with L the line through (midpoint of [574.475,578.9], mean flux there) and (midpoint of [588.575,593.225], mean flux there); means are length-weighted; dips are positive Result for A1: -0.37 nm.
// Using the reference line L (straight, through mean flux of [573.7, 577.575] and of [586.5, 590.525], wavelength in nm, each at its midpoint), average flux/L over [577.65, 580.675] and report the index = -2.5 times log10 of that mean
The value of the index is -0.09 mag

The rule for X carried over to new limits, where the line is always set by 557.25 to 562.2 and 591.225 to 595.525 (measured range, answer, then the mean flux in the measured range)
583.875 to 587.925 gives -0.05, 9.51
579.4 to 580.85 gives -0.22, 10.2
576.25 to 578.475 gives -0.16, 9.3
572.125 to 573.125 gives -0.21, 9.03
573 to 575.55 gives -0.16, 8.84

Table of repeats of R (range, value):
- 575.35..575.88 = 8.88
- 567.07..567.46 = 7.14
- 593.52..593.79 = 9.77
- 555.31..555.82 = 5.94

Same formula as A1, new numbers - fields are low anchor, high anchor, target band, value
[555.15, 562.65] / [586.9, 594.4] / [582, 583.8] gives -0.25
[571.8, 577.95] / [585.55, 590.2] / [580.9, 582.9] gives -0.15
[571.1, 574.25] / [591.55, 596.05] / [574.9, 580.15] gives -0.02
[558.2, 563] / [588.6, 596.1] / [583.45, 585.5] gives -0.02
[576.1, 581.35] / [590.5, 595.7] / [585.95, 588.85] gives 0.10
